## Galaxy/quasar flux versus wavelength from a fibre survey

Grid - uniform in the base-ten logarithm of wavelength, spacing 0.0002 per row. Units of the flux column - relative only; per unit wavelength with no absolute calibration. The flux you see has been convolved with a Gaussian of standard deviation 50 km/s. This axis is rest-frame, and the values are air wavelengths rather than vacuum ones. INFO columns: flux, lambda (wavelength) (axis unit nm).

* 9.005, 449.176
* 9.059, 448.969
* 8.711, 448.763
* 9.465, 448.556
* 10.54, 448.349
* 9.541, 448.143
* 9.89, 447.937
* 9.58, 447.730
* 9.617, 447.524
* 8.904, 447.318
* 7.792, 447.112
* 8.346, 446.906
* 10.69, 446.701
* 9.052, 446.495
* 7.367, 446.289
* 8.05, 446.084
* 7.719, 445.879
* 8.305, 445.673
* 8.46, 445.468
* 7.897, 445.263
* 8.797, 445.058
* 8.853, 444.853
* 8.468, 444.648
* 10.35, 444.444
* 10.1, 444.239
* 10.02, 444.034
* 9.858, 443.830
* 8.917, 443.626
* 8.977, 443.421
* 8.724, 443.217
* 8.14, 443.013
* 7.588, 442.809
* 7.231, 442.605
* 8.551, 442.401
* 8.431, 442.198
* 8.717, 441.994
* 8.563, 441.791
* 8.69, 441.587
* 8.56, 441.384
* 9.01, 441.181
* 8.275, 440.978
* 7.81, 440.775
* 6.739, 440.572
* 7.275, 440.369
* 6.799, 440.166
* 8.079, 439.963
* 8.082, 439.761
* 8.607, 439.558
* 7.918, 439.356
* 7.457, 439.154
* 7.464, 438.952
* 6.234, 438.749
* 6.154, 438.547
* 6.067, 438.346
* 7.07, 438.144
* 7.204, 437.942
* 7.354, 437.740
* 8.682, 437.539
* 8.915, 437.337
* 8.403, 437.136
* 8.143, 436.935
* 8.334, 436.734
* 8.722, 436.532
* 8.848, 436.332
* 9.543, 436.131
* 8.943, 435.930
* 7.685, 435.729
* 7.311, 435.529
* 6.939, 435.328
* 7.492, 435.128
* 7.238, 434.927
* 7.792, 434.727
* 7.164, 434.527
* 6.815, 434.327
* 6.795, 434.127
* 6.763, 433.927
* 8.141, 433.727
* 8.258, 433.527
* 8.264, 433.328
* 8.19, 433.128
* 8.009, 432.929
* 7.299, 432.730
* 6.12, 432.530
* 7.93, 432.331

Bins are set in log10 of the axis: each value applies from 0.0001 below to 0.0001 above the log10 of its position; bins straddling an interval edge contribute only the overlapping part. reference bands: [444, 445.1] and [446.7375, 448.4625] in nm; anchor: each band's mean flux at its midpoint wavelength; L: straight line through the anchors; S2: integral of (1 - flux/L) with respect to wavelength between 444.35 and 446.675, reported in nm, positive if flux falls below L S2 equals 0.21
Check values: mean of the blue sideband 9.43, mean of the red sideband 9.33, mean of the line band 8.55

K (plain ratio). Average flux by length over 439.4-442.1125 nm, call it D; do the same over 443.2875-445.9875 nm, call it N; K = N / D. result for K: 1.11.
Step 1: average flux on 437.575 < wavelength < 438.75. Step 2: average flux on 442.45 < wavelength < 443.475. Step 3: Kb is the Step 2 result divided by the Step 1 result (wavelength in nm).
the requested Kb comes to 1.19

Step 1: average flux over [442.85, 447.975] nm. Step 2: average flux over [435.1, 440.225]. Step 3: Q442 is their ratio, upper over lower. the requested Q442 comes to 1.14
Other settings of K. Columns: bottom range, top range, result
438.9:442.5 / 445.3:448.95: 1.11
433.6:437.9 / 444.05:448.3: 1.13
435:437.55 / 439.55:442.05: 0.97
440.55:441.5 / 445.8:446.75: 1.03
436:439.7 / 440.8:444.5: 1.12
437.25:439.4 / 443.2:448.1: 1.23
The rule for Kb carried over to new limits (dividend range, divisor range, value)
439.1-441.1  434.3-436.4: 0.99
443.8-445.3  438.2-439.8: 1.29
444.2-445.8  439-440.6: 1.15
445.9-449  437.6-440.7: 1.25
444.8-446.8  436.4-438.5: 1.08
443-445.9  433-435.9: 1.19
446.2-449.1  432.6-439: 1.20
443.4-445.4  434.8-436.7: 1.14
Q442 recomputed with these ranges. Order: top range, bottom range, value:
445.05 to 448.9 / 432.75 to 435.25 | 1.17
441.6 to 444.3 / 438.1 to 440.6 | 1.21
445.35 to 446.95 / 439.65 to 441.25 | 1.10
